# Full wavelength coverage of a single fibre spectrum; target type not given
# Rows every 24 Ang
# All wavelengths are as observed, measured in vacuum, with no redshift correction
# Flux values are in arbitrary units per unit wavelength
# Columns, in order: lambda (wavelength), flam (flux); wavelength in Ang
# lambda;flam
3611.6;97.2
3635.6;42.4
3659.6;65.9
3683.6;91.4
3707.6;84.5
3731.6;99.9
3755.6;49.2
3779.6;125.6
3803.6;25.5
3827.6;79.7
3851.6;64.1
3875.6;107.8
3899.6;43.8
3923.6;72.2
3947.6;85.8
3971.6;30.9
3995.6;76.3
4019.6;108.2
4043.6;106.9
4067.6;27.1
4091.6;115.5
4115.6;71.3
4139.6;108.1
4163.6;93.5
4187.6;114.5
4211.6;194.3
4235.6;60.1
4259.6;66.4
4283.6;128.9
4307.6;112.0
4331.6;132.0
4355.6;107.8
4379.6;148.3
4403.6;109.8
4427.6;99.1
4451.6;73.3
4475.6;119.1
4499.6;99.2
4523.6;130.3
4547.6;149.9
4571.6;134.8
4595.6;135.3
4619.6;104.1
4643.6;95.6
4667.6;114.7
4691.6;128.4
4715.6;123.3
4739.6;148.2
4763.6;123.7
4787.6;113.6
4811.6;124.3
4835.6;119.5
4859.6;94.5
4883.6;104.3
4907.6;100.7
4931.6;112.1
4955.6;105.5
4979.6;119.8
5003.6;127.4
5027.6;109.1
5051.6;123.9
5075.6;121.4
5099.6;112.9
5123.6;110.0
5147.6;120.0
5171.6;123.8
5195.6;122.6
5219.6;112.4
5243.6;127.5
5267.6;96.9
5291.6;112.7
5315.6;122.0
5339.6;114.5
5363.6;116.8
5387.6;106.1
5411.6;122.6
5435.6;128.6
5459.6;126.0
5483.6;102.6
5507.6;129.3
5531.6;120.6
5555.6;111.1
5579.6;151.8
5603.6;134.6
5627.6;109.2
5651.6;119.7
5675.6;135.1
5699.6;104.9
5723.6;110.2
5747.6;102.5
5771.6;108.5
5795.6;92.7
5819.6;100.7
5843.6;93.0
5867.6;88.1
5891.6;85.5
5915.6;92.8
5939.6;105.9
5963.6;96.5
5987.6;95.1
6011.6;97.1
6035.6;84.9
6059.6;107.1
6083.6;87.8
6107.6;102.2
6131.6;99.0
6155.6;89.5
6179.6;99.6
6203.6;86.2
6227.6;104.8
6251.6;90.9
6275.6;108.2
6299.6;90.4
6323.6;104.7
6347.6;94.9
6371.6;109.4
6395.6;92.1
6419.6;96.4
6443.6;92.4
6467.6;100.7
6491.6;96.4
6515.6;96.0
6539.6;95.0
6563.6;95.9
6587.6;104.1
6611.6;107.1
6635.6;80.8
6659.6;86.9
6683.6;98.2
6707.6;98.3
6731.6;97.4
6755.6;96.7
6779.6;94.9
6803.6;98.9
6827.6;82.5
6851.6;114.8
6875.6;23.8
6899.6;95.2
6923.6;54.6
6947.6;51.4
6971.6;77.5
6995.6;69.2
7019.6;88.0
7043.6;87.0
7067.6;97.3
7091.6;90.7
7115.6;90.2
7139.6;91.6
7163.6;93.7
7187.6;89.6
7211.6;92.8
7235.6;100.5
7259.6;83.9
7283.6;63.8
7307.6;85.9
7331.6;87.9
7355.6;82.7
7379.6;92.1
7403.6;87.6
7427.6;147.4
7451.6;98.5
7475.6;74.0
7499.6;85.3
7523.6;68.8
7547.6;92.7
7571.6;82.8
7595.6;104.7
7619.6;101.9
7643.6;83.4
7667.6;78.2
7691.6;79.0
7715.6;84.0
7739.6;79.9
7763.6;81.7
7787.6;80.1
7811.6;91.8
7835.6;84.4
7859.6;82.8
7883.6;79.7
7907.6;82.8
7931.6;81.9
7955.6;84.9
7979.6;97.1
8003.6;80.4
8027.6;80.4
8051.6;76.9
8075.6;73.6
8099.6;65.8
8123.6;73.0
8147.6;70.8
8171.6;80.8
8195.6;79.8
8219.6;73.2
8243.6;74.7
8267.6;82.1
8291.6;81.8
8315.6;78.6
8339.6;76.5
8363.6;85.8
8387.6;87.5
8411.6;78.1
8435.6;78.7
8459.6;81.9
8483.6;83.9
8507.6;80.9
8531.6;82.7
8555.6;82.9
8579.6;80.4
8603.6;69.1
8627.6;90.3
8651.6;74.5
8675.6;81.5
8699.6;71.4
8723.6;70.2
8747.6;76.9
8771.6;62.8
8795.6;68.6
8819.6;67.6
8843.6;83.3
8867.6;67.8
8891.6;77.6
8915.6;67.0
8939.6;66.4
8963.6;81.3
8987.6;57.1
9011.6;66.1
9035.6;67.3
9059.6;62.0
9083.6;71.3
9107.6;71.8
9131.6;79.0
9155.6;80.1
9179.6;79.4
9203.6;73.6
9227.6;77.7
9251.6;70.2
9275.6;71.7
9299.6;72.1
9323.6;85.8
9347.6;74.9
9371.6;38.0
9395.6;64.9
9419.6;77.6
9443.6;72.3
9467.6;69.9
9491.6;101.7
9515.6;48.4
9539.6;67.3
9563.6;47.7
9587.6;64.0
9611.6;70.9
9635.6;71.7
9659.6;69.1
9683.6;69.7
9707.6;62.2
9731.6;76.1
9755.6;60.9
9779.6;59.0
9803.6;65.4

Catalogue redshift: 0.13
